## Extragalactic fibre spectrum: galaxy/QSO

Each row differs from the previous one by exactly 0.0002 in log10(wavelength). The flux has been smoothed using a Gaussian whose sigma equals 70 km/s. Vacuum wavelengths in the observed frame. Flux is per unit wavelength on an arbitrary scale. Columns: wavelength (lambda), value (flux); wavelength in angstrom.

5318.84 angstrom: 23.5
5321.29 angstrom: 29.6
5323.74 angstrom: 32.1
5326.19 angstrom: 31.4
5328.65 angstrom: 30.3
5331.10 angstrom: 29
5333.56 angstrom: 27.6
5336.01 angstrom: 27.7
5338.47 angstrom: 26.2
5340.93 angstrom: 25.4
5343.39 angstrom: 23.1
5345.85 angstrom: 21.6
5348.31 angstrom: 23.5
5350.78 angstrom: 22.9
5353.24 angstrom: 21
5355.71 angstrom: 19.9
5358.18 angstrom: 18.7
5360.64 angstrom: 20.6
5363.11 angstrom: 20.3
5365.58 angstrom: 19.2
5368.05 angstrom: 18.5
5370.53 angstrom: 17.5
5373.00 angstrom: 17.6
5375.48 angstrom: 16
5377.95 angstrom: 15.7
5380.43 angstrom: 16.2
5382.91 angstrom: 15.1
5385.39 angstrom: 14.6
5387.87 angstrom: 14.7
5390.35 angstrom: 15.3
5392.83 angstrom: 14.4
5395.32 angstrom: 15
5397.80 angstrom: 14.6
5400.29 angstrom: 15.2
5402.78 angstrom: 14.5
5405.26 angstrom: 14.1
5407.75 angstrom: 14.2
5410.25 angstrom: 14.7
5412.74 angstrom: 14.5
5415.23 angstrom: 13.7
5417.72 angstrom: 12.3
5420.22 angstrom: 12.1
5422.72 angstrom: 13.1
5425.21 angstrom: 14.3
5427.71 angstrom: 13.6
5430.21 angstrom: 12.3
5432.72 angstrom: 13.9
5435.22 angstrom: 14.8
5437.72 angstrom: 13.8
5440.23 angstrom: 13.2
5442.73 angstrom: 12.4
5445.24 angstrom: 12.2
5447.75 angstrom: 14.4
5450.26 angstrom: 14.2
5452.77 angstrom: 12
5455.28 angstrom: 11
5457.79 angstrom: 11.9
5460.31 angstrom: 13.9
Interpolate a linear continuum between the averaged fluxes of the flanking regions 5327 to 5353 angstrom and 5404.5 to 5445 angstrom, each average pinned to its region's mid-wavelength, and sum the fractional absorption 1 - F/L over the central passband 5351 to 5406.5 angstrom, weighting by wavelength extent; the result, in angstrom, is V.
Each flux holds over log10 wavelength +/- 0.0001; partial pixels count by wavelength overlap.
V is 9.00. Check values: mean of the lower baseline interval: 25.6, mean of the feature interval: 16.9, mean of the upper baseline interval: 13.5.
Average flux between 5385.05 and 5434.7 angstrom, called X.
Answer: 14.1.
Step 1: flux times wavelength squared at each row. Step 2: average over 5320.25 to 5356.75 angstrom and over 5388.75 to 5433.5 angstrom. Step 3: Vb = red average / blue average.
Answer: 0.55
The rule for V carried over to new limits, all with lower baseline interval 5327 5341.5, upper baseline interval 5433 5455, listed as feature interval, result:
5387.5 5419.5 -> 7.38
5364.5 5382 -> 4.27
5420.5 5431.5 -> 1.73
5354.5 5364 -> 1.82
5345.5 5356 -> 1.53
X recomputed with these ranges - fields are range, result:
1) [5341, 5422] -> 17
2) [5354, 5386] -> 17.8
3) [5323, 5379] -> 22.8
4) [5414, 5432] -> 13.1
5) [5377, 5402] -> 15.1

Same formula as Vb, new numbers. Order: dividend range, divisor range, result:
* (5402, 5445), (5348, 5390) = 0.76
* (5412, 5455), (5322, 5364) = 0.55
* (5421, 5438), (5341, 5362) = 0.65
